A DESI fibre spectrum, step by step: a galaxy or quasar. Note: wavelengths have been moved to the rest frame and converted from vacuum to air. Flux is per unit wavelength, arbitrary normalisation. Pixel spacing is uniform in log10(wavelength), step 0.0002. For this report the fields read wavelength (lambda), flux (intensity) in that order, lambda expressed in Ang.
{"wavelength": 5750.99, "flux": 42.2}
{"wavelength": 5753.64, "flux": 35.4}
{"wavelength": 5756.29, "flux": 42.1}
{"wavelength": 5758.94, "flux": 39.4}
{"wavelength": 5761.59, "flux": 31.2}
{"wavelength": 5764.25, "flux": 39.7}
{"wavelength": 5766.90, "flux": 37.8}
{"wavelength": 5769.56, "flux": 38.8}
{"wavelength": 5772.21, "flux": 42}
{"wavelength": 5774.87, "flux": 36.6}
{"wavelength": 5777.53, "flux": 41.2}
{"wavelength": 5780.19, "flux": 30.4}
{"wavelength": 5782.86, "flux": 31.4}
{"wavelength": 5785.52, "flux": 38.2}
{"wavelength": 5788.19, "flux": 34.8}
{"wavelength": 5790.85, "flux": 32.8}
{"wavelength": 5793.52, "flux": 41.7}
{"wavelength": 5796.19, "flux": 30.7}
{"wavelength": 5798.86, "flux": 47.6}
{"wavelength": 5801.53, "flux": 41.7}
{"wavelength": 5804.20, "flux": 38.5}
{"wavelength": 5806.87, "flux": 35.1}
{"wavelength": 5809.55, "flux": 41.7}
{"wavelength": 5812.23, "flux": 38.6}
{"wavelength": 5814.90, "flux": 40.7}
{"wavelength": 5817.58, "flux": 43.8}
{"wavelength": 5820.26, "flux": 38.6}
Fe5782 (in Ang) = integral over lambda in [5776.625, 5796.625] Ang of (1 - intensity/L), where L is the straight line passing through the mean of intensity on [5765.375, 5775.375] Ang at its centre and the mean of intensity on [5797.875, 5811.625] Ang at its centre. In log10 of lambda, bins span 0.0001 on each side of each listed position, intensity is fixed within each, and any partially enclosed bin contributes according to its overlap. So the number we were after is 2.29 Ang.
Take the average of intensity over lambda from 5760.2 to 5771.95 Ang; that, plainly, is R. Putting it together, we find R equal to 37.4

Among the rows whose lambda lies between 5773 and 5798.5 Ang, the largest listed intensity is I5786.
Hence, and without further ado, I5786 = 41.7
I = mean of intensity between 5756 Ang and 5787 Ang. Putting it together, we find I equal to 37.2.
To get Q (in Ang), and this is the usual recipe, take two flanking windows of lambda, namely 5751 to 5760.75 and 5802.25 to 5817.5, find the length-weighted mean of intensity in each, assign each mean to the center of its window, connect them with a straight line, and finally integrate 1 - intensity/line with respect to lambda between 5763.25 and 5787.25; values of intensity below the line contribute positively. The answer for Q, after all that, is 1.17 Ang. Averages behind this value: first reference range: 39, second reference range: 39.4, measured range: 37.3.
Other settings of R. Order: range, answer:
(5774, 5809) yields 37.1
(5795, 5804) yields 40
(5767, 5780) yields 38.7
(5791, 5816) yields 39.3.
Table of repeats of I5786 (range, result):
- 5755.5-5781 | 42.1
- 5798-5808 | 47.6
